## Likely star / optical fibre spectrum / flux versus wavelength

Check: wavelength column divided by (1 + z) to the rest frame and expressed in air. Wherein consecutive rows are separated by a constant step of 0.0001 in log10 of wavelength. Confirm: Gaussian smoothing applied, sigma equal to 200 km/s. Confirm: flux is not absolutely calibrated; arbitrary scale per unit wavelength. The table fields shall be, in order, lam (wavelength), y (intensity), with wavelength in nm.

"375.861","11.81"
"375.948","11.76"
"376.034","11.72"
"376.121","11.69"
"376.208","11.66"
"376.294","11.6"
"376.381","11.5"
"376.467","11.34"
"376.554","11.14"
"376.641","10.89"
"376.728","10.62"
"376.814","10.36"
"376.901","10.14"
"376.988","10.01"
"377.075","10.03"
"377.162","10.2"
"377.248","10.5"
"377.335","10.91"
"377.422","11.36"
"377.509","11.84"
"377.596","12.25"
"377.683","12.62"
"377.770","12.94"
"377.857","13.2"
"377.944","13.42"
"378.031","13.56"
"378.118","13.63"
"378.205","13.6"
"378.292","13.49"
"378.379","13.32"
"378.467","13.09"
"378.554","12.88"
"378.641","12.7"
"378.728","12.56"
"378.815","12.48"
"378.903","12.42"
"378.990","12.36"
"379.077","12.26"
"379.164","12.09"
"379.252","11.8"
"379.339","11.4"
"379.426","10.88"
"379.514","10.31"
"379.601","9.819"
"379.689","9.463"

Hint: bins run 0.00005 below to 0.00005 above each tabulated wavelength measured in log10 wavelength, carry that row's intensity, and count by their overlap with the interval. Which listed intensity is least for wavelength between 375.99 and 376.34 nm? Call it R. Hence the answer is 11.6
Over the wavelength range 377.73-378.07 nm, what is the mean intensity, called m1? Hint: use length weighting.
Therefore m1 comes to 13.3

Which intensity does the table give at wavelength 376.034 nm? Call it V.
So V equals 11.72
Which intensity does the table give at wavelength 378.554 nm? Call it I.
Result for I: 12.88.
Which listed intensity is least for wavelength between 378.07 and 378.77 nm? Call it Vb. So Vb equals 12.56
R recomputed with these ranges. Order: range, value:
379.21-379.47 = 10.88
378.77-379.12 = 12.26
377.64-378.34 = 12.62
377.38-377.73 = 11.36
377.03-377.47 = 10.03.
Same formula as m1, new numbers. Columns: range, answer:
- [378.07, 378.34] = 13.6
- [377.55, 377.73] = 12.4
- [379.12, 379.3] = 11.9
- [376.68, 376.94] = 10.4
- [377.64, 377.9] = 12.9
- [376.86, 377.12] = 10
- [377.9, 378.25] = 13.6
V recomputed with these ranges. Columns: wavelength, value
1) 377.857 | 13.2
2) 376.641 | 10.89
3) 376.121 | 11.69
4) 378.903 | 12.42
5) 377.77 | 12.94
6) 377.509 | 11.84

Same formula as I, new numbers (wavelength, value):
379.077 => 12.26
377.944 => 13.42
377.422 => 11.36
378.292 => 13.49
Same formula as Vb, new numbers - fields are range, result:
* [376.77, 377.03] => 10.01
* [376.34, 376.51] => 11.34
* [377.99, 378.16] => 13.56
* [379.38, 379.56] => 10.31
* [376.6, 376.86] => 10.36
